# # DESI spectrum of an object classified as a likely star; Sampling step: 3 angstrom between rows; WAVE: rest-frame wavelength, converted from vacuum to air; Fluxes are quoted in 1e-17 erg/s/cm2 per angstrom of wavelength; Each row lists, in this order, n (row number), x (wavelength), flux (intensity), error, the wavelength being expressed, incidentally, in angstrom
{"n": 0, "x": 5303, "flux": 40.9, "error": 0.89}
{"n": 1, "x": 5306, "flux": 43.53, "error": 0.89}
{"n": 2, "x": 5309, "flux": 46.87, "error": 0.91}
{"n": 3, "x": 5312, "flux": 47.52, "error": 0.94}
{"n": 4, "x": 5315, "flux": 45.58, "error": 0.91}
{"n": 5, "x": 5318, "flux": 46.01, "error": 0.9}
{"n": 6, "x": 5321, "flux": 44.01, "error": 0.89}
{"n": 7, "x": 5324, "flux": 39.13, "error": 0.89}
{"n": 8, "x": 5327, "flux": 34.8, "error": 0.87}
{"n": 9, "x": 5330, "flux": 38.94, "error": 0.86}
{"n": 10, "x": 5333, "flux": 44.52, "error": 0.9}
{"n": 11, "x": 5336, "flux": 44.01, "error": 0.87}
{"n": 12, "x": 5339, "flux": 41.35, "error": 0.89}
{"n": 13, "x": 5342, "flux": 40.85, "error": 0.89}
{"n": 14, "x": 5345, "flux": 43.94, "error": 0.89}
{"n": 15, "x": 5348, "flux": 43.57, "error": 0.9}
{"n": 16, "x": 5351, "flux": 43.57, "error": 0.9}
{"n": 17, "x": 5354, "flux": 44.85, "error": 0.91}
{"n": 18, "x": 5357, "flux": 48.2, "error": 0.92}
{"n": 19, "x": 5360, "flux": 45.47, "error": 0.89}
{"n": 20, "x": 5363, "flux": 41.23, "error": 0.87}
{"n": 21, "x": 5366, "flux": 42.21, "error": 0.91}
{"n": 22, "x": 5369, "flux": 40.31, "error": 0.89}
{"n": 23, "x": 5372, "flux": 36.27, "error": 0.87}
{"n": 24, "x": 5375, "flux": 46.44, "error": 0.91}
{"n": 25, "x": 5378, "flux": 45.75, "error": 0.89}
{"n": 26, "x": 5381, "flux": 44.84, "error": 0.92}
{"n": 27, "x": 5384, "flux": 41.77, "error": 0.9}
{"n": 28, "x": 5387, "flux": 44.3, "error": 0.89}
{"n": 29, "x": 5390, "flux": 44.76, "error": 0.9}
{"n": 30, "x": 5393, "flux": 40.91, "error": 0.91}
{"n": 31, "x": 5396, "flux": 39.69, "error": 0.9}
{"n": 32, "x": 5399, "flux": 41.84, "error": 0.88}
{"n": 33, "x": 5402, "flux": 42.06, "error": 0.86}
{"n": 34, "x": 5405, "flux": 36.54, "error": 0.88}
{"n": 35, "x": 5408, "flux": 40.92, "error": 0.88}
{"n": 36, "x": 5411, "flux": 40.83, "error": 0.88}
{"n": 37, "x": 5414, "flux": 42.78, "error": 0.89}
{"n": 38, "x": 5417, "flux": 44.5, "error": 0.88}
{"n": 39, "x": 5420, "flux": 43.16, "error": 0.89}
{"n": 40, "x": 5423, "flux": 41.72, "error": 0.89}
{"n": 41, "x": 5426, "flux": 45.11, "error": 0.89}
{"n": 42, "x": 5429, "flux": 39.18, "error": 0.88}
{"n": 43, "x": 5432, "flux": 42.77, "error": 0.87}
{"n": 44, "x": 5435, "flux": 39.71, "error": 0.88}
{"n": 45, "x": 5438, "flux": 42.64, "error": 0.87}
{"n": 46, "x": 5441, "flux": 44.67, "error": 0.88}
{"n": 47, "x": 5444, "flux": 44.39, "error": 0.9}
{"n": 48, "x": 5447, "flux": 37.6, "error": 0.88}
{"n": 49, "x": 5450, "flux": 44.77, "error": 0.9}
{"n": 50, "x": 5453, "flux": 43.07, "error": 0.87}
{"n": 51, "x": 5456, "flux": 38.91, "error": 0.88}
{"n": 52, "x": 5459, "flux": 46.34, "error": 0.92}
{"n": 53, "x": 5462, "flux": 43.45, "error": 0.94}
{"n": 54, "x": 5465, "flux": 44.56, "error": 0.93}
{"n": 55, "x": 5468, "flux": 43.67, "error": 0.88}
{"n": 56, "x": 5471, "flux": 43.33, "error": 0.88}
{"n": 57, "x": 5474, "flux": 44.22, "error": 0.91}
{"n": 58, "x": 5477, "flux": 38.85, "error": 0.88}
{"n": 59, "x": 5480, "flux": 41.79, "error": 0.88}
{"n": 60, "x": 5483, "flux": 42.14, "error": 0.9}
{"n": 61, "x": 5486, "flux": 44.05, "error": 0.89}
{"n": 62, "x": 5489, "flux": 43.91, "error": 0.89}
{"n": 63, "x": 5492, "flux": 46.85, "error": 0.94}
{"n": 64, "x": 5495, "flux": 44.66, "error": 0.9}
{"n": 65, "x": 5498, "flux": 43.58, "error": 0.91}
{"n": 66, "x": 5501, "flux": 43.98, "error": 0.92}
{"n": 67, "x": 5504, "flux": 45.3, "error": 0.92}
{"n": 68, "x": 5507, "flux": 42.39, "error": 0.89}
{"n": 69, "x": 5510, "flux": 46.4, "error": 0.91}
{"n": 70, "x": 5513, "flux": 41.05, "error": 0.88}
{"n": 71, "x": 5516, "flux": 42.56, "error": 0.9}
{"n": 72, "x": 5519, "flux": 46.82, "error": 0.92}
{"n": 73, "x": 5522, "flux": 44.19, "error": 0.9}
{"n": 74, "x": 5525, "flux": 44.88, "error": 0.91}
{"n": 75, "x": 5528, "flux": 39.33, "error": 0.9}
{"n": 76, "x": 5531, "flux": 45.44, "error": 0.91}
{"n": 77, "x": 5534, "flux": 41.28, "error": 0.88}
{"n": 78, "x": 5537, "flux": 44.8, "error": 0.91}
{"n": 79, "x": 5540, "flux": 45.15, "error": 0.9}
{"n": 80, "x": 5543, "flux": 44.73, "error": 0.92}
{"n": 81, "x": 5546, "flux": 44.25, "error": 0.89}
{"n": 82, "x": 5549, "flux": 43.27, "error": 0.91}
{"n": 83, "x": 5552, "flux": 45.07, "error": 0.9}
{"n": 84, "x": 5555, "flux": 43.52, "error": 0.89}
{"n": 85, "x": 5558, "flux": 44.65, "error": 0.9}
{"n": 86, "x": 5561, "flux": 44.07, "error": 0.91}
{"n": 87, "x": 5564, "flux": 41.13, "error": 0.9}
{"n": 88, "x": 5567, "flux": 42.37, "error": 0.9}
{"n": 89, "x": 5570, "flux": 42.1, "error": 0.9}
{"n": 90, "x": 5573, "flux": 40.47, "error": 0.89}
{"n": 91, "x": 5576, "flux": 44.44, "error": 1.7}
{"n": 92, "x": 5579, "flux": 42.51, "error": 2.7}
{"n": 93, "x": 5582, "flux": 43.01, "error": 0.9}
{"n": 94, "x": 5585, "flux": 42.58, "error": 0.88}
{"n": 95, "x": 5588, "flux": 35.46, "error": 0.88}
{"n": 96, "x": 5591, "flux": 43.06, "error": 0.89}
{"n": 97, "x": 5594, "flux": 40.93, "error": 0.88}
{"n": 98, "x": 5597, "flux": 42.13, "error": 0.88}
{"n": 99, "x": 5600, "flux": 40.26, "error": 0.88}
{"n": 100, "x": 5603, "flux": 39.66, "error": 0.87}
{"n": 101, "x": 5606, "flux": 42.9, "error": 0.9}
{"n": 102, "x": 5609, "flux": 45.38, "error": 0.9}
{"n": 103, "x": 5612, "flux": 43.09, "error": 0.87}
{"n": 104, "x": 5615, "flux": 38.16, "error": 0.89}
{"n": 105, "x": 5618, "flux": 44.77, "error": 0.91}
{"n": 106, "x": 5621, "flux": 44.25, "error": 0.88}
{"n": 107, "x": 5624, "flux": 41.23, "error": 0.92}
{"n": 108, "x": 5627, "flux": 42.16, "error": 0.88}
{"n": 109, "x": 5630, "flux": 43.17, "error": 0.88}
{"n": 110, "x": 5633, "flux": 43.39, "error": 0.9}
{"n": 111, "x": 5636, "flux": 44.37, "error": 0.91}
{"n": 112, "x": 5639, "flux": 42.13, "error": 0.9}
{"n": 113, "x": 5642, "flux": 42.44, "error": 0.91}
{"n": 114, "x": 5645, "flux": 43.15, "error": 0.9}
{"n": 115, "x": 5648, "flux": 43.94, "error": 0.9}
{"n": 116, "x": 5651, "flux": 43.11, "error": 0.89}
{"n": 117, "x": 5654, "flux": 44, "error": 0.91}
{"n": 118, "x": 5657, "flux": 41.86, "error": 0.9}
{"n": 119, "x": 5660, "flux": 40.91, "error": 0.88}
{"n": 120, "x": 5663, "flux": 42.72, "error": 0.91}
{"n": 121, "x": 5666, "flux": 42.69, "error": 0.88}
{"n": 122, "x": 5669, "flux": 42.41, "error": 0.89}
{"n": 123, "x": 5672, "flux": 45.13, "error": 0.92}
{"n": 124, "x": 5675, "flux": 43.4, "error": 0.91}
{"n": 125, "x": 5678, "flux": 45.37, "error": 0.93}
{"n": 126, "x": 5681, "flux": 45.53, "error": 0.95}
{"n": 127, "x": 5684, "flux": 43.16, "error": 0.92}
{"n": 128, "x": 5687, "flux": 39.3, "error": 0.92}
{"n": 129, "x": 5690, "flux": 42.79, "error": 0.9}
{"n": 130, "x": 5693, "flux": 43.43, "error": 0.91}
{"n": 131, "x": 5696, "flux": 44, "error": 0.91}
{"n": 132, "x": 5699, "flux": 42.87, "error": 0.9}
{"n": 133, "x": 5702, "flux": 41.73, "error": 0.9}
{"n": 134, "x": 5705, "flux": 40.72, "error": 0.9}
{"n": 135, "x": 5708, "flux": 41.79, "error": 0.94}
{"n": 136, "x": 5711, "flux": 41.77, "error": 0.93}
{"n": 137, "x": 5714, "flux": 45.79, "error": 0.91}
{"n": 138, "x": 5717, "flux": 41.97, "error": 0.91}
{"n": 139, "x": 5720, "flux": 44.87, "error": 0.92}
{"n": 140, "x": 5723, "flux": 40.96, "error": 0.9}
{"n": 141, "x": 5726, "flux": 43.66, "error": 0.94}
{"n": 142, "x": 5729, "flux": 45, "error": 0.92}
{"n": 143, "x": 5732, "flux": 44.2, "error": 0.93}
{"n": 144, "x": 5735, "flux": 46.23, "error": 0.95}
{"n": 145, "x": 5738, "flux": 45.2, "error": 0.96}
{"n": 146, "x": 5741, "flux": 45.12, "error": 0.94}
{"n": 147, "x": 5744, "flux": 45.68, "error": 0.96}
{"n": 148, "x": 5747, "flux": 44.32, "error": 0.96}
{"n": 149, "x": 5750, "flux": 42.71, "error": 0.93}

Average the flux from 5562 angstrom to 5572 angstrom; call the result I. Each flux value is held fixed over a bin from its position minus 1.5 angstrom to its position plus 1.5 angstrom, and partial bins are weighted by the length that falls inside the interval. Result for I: 41.9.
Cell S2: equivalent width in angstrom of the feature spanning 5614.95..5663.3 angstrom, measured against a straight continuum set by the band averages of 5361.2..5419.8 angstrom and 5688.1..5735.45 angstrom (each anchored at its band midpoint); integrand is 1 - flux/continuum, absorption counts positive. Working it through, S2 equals 0.1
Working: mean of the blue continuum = 42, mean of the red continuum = 43.1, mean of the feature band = 42.8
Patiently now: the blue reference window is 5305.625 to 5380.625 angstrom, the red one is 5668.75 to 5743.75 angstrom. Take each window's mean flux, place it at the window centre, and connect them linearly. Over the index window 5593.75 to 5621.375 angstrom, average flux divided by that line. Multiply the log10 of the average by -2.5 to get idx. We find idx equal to 0.033 mag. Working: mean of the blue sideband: 43.2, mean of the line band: 42.1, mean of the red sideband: 43.5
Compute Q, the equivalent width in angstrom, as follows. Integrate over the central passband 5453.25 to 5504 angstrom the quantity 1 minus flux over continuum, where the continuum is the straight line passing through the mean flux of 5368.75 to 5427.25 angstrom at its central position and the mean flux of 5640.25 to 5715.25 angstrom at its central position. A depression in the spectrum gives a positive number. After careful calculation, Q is -1.2 angstrom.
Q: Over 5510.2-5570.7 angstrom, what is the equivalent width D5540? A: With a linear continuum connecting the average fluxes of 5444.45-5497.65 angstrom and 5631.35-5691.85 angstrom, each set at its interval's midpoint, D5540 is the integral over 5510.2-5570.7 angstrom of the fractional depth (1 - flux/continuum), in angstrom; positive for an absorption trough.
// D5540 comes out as -0.7 angstrom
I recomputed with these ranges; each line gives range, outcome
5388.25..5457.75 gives 41.9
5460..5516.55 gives 43.6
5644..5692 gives 43.1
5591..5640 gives 42.4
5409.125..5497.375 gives 42.9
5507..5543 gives 43.8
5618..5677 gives 43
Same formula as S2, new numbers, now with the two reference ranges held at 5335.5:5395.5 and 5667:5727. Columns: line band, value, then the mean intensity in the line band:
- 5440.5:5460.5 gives 0.18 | 42.7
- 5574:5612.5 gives 1.04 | 41.9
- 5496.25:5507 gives -0.23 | 44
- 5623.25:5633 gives 0.14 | 42.4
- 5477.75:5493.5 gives -0.15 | 43.5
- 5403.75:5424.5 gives 0.76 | 41.6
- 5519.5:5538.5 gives -0.18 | 43.5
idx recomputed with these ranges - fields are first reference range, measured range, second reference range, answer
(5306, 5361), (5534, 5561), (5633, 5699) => -0.02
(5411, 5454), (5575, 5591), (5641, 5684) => 0.04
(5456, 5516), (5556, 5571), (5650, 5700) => 0.01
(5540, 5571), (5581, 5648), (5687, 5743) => 0.03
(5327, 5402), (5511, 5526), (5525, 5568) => -0.01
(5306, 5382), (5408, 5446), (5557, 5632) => 0.01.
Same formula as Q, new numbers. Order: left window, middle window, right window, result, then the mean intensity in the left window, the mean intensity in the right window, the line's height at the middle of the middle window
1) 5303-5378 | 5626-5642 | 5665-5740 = 0.1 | 43.1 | 43.4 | 43.3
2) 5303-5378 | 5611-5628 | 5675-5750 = 0.5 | 43.1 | 43.5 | 43.4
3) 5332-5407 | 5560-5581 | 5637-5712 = 0.2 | 42.7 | 42.8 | 42.8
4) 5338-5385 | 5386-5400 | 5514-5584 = 0.3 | 43.2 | 43.5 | 43.2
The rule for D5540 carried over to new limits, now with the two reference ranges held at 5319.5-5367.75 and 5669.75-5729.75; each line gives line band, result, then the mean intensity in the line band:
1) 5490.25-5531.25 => -1.2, 44.1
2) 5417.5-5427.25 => -0.2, 43.4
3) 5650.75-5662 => 0.2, 42.4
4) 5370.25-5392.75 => -0.4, 43.3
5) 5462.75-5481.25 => 0.0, 42.8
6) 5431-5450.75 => 0.2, 42.3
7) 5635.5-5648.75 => 0.0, 43.1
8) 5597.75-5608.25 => 0.4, 41.3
